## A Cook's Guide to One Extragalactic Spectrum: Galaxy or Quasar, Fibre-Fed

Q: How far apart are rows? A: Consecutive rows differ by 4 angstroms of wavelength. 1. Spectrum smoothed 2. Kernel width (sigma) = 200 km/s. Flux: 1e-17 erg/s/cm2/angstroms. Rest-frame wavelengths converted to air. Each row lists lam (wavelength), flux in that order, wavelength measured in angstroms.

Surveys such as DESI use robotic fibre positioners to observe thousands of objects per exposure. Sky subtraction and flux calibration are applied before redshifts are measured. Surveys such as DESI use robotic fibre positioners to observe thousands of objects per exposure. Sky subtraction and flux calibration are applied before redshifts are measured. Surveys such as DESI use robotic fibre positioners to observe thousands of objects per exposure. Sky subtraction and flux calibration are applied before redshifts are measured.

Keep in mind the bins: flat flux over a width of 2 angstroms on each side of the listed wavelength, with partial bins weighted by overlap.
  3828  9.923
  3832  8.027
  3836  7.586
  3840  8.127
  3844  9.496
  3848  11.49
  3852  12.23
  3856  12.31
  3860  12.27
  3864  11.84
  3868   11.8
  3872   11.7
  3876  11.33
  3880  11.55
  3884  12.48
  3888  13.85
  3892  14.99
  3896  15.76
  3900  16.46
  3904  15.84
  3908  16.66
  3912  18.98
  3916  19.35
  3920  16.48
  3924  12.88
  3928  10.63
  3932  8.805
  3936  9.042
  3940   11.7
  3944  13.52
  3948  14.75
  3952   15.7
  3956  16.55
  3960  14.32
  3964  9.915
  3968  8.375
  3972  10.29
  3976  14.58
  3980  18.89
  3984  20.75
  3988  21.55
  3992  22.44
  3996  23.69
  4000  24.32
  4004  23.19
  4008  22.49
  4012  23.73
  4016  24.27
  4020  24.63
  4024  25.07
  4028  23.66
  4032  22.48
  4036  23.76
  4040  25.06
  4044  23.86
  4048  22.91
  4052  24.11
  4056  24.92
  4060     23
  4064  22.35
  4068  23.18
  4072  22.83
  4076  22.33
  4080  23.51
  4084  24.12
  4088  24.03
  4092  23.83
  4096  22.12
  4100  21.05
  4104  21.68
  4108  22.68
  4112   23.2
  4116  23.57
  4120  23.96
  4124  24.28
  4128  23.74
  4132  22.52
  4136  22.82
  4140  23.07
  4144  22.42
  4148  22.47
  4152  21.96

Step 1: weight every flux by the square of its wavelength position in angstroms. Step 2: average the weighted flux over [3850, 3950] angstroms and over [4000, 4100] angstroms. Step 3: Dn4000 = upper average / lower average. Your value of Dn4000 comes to 1.88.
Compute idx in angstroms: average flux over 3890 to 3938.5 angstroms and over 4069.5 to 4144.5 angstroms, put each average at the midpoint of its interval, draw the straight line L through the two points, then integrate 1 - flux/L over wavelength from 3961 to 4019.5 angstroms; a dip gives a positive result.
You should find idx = -3.6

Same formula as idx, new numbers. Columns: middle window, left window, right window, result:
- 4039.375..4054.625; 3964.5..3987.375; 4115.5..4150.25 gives -4.44 angstroms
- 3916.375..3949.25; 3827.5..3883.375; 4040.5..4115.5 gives 5.44 angstroms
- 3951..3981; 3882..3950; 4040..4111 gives 6.49 angstroms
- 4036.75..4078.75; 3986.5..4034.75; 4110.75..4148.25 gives -0.14 angstroms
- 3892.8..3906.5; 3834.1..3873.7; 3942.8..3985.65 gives -4.07 angstroms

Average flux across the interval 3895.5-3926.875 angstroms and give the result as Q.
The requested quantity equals 16.4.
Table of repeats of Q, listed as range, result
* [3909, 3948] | 13.6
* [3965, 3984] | 13.7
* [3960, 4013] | 18.5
